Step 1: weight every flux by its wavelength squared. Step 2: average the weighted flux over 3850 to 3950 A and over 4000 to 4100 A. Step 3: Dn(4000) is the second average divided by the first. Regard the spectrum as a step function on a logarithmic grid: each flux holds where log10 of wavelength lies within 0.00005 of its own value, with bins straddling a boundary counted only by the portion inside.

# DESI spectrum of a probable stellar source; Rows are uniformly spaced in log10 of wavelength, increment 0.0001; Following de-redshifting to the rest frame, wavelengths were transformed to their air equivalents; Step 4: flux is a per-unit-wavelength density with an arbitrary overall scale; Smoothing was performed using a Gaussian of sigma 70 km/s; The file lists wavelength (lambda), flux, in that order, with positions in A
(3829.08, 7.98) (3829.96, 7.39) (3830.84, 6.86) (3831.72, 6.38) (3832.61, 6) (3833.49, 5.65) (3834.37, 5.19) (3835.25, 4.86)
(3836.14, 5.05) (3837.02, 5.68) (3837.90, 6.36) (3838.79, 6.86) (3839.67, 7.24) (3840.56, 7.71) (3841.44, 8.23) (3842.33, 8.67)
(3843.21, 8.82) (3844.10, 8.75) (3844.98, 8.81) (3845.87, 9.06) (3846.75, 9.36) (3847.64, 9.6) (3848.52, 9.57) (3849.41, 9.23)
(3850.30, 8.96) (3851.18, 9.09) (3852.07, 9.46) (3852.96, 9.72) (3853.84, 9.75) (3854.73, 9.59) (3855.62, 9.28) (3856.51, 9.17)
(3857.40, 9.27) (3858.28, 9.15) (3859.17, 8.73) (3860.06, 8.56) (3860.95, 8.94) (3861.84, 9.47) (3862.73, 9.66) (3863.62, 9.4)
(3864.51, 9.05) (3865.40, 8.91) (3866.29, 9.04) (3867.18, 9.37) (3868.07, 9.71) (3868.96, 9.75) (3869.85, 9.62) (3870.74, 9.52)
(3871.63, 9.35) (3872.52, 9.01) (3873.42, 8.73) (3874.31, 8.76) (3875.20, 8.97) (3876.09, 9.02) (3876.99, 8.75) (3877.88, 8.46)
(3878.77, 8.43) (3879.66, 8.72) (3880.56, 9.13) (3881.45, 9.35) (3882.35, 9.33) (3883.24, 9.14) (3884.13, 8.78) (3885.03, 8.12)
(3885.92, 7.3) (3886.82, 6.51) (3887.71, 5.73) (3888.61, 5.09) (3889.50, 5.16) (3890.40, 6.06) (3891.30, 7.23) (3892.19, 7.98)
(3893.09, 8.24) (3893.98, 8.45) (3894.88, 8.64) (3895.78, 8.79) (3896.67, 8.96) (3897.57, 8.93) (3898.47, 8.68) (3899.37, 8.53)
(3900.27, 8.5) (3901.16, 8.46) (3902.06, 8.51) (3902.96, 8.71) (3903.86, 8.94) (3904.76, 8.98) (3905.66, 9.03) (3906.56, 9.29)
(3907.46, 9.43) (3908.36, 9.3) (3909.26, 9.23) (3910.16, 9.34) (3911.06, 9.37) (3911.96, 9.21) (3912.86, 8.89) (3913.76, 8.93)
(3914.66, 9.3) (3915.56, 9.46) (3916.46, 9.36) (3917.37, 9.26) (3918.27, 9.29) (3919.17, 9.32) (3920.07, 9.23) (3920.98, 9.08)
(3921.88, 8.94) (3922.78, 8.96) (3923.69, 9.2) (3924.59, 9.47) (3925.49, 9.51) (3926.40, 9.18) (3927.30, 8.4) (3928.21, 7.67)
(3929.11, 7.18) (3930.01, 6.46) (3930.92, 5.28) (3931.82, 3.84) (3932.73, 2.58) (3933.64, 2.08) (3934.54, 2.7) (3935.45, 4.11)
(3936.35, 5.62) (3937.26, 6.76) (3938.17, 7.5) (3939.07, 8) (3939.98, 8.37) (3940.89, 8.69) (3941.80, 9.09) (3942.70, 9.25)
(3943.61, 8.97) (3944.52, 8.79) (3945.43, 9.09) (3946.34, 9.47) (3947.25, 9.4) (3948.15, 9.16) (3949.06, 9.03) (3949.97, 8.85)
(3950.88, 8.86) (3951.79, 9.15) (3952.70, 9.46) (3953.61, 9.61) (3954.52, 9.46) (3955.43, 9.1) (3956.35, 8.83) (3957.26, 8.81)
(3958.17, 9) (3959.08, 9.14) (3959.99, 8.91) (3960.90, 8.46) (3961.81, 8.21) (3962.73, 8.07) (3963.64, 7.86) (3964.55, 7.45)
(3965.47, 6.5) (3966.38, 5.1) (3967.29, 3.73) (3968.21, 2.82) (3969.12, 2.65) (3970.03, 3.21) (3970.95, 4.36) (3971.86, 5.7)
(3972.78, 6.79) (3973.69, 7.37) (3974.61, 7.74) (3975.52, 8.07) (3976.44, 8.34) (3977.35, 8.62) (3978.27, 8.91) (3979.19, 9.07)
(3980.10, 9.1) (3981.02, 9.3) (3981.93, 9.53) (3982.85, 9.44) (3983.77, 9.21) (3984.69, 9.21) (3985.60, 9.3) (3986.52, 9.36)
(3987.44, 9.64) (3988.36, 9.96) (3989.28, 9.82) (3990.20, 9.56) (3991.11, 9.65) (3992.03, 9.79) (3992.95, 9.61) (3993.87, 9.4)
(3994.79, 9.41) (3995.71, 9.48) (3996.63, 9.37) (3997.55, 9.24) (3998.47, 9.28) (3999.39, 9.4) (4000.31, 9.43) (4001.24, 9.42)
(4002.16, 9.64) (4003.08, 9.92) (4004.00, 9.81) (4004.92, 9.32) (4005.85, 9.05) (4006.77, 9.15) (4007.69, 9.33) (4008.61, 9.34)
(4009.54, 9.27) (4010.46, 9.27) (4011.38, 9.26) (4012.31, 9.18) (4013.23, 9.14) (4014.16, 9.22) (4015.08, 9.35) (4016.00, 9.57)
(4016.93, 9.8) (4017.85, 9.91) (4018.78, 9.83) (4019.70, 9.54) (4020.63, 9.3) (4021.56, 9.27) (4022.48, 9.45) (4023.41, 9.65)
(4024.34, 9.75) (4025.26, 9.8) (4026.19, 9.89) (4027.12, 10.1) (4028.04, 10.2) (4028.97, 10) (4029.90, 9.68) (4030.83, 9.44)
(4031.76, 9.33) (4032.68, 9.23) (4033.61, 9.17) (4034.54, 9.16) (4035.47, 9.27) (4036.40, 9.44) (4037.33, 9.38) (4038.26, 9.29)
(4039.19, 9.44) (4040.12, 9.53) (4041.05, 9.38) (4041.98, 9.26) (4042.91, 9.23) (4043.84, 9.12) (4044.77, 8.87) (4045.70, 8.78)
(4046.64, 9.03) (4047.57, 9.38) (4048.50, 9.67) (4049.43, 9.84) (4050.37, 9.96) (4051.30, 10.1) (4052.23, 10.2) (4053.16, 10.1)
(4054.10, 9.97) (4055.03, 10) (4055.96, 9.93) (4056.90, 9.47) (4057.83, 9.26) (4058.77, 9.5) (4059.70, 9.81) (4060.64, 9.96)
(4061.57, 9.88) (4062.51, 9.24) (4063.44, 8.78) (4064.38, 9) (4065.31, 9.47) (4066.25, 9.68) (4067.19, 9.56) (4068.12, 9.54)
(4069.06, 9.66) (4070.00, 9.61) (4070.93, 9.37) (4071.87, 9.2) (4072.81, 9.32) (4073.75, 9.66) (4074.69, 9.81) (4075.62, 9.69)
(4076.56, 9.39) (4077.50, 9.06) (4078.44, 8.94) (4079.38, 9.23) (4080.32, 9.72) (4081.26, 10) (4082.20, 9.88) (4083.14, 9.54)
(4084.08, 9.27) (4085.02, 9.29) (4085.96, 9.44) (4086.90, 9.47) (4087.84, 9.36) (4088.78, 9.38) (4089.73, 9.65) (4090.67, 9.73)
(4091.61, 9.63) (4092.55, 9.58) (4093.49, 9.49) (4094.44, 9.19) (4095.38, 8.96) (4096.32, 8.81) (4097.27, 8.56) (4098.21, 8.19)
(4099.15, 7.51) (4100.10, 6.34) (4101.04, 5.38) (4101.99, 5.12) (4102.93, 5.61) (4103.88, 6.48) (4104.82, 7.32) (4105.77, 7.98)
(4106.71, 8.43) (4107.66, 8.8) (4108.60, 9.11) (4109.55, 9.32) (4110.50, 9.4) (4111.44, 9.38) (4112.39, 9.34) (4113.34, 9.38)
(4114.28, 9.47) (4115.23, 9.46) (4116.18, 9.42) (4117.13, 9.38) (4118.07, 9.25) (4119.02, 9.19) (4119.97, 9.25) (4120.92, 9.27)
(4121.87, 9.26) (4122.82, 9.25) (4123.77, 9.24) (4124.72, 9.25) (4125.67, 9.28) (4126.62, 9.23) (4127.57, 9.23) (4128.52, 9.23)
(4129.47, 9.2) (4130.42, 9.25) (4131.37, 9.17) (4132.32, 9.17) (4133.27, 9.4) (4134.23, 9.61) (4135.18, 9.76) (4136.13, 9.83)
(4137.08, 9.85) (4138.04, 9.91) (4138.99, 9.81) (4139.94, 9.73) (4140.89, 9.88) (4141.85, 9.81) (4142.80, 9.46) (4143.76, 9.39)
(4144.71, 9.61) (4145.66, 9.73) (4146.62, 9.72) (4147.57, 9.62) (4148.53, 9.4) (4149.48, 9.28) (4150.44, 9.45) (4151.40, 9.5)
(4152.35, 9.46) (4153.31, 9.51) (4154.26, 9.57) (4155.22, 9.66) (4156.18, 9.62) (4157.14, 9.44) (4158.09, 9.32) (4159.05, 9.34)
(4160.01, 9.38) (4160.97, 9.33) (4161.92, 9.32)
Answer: 1.21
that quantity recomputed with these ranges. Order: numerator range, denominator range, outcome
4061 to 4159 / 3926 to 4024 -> 1.18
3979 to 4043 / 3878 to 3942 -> 1.24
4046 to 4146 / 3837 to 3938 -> 1.22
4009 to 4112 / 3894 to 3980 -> 1.23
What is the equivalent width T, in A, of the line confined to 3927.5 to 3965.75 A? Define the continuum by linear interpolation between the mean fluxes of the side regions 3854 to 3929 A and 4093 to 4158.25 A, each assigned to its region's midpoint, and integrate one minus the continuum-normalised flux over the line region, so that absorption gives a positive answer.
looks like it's 4.7 A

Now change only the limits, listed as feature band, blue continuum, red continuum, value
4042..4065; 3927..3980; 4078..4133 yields -3.23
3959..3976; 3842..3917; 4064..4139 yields 4.84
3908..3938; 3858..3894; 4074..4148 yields 2.96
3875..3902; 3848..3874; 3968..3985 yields 2.19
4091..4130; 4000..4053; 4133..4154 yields 3.73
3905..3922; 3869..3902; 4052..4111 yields -1.64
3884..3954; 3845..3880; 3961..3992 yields 2.68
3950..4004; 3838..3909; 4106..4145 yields 3.45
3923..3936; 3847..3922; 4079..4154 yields 3.77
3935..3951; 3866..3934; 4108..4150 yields 0.58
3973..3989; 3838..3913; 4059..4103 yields -0.06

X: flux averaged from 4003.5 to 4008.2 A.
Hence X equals 9.35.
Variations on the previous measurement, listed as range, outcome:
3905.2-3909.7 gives 9.25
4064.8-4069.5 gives 9.58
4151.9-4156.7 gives 9.55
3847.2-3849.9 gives 9.45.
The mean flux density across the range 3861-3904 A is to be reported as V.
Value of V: 8.52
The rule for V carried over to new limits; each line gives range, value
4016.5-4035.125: 9.62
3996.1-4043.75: 9.46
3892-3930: 8.89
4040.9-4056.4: 9.58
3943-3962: 9.05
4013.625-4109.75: 9.22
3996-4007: 9.42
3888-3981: 7.93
